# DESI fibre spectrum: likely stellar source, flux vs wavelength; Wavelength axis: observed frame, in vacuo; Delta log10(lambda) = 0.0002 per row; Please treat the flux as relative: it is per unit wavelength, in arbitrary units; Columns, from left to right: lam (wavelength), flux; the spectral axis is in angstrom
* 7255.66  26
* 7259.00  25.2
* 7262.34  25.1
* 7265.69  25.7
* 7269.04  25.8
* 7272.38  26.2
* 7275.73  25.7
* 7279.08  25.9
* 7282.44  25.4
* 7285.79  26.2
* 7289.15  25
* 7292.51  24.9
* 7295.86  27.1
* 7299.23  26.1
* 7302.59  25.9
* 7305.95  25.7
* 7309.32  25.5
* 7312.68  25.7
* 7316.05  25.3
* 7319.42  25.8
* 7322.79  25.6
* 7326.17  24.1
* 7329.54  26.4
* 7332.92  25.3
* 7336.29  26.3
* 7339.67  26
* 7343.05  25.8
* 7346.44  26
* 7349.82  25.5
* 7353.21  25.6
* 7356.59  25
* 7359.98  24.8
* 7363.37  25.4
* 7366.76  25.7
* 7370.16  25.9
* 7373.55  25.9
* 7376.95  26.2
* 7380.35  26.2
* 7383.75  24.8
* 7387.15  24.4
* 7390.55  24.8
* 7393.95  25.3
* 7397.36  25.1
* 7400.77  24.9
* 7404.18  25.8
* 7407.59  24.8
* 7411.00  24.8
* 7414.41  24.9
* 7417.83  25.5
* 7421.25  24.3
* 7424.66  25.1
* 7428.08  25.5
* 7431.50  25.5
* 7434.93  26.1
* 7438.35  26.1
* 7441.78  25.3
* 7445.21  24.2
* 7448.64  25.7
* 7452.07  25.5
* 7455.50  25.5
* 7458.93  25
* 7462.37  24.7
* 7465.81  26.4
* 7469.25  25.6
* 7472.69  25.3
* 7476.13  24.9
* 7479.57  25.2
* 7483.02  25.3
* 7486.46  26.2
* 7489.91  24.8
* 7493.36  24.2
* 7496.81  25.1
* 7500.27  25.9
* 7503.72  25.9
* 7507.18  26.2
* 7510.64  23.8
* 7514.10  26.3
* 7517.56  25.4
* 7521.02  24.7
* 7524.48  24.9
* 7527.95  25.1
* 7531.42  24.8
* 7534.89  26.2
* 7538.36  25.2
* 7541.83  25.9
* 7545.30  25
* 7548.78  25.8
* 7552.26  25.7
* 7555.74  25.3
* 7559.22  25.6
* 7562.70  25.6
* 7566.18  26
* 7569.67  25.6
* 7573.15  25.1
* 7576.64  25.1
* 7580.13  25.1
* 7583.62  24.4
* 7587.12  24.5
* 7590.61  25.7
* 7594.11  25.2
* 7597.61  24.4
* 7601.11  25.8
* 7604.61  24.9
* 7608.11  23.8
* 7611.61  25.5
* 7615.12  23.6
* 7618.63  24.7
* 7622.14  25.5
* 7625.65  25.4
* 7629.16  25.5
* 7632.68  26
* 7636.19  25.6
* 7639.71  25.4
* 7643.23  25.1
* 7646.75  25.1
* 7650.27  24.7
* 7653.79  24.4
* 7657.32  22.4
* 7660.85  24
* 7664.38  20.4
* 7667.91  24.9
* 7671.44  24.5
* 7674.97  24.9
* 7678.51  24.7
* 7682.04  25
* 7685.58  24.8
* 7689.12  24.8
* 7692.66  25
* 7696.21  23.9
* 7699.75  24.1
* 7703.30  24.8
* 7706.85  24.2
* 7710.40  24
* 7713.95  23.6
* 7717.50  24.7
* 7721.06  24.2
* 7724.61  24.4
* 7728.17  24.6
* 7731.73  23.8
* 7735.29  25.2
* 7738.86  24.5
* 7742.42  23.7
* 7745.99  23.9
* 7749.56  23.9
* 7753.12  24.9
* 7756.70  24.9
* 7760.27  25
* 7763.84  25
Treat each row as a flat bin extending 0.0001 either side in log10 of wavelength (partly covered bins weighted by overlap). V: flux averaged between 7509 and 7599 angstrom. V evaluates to 25.3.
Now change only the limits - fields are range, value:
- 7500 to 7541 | 25.4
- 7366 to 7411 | 25.3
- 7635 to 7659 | 24.7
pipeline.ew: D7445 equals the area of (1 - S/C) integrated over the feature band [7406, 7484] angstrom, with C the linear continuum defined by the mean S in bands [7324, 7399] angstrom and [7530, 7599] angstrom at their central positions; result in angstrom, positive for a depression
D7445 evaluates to 0.4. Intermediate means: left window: 25.5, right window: 25.3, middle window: 25.3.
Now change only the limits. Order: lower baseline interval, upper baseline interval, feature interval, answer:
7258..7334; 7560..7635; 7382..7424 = 0.83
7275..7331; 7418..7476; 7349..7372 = 0.11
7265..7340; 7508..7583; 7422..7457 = 0.12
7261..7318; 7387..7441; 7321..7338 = 0.01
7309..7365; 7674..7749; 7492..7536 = -0.46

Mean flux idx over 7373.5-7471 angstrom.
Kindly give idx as 25.3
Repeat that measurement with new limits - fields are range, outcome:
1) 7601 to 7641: 25.1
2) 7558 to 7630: 25.1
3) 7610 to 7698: 24.6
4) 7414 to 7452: 25.3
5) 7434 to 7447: 25.4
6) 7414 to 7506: 25.3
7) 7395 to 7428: 25.1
